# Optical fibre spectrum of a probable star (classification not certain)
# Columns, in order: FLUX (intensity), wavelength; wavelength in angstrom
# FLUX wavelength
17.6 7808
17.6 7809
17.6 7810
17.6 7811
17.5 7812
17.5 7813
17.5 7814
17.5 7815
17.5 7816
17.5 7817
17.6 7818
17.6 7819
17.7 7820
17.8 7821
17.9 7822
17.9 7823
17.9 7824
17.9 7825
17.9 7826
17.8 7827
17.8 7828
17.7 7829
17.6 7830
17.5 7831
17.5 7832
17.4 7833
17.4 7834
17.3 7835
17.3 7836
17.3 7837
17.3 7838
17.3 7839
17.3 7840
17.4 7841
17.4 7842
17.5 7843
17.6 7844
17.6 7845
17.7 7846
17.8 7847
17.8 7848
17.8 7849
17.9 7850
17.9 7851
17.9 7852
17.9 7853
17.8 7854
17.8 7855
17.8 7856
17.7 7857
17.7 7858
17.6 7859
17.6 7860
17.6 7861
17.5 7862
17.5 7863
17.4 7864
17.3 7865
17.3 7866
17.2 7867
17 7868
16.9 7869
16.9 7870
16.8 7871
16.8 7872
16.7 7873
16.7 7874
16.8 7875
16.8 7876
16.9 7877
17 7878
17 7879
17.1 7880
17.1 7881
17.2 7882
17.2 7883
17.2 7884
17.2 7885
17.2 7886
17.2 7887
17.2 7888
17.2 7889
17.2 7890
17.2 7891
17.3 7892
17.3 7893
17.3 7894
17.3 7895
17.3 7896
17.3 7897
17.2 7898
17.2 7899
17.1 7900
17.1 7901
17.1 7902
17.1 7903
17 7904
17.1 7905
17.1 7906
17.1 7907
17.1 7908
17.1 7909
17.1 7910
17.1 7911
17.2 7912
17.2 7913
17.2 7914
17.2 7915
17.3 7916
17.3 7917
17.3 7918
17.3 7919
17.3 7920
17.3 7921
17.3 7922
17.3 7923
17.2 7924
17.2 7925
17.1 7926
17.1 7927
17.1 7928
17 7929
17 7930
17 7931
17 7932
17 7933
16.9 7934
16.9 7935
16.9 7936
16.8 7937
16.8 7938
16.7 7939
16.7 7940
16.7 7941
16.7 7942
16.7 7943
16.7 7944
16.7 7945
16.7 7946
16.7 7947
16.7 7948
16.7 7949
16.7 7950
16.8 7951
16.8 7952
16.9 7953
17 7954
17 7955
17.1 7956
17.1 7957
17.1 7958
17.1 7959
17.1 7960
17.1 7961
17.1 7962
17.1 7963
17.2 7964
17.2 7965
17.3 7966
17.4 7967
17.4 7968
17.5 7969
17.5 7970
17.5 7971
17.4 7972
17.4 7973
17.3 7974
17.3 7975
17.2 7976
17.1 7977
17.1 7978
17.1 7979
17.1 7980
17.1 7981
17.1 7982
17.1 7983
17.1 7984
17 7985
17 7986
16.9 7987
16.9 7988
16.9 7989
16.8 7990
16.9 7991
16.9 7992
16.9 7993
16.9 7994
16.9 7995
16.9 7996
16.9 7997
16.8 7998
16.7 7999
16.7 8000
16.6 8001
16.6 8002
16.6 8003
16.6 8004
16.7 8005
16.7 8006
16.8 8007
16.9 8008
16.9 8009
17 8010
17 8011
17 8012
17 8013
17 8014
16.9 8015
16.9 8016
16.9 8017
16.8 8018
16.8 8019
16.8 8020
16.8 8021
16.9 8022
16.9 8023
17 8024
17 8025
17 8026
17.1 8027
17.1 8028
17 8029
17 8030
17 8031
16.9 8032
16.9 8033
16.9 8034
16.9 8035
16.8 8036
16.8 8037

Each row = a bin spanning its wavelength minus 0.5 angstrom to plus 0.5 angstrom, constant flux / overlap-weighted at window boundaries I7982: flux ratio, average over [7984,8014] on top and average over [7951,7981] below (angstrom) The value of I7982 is 0.98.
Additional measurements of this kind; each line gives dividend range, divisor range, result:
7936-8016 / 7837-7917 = 0.98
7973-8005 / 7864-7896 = 0.99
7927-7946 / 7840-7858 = 0.95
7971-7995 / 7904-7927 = 0.99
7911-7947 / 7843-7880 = 0.98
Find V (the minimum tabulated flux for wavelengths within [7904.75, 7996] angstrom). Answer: 16.7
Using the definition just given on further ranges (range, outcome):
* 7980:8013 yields 16.6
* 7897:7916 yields 17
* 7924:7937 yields 16.8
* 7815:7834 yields 17.4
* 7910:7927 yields 17.1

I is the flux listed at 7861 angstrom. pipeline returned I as 17.6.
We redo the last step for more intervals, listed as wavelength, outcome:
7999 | 16.7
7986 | 17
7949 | 16.7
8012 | 17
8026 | 17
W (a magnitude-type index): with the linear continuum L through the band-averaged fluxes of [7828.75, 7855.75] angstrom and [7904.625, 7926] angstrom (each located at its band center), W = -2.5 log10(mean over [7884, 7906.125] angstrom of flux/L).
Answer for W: 0.01 mag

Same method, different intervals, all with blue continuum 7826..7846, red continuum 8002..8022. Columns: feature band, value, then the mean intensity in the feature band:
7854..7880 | 0.01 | 17.2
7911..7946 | 0.01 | 17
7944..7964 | 0.01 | 16.9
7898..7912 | 0.01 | 17.1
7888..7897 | 0.00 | 17.3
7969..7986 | -0.02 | 17.2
